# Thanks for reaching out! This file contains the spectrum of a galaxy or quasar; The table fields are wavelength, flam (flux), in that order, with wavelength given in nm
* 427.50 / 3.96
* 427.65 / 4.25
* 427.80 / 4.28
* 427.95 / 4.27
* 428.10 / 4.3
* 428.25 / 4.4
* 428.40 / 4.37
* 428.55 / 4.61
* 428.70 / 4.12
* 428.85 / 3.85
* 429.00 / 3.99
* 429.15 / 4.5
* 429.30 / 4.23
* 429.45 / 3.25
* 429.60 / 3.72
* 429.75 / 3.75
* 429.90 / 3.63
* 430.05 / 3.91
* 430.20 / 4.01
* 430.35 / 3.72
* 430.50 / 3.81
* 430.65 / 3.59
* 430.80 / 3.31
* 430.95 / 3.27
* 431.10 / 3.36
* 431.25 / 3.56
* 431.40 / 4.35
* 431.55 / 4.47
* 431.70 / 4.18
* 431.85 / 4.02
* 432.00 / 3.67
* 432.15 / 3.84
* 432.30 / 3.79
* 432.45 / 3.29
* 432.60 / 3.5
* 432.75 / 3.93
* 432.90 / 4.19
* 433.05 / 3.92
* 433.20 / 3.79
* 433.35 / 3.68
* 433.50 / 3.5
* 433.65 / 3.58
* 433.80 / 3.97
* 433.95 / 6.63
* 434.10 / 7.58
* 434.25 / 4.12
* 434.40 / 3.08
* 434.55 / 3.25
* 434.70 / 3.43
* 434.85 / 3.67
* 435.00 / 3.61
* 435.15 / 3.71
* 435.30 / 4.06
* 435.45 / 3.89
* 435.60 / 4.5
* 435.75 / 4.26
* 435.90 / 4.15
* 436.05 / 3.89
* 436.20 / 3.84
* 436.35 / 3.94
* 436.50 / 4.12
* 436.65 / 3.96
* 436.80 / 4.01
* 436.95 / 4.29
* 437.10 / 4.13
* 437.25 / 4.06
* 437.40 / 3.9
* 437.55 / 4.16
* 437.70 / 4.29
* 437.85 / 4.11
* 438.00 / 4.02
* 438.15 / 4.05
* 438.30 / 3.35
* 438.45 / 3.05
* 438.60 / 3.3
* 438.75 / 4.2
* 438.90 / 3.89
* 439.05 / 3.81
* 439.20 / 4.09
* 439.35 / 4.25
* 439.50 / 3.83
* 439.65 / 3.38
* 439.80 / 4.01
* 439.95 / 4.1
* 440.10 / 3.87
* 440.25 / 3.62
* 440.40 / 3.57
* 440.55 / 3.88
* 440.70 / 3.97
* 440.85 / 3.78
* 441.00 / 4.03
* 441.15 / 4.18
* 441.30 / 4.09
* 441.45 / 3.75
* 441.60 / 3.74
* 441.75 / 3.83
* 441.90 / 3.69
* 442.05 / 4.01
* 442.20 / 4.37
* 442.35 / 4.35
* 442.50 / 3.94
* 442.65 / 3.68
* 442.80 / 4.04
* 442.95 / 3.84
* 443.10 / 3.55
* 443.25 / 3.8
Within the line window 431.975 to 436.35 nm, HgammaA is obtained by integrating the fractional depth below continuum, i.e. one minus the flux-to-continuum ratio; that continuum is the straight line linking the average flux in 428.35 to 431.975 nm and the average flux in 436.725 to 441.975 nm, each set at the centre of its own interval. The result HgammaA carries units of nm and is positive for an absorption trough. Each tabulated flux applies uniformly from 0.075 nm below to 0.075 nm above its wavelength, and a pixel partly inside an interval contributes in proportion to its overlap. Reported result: -0.14 nm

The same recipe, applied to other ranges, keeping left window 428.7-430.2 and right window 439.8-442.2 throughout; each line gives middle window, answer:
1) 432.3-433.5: 0.05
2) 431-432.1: -0.01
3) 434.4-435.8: 0.04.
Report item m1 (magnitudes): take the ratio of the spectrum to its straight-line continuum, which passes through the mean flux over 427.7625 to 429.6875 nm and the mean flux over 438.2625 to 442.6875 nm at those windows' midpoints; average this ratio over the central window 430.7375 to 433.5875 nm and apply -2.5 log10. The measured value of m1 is 0.08 mag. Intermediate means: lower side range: 4.14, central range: 3.77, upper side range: 3.86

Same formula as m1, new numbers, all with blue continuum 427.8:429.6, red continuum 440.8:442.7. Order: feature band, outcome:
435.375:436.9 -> 0.00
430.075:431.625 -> 0.10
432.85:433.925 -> 0.04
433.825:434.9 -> -0.12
